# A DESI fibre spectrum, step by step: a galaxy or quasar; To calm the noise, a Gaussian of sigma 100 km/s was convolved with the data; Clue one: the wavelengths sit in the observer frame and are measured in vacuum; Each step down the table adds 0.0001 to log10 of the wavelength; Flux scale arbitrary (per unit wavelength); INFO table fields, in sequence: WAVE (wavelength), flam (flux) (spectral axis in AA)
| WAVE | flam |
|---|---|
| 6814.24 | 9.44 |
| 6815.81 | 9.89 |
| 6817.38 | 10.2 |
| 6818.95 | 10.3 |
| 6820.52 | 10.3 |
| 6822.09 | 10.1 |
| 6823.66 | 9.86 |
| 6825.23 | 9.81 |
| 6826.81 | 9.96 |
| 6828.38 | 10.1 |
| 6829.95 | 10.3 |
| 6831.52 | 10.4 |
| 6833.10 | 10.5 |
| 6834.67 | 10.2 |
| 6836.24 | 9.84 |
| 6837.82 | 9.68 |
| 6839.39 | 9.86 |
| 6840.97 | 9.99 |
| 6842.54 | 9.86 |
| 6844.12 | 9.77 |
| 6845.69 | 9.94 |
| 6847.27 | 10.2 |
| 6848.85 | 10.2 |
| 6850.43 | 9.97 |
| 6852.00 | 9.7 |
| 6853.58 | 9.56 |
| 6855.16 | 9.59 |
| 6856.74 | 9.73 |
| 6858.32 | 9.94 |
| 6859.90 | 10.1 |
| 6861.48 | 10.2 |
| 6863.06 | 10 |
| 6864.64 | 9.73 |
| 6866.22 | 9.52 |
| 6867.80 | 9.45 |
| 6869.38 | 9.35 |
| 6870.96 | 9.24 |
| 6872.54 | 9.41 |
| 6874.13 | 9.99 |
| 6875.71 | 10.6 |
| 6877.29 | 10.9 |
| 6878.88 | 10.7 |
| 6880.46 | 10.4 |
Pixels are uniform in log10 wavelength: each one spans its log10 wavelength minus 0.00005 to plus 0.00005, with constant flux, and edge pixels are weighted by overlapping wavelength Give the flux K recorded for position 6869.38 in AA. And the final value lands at 9.35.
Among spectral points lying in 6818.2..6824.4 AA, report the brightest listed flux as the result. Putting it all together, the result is 10.3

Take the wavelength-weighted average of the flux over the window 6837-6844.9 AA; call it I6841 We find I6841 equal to 9.83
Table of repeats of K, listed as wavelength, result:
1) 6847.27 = 10.2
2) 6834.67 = 10.2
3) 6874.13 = 9.99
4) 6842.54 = 9.86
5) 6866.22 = 9.52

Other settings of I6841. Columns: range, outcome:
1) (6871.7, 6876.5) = 9.99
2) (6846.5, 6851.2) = 10.1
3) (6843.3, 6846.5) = 9.85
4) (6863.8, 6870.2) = 9.52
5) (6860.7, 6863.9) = 10.1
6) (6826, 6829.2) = 10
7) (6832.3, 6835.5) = 10.3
